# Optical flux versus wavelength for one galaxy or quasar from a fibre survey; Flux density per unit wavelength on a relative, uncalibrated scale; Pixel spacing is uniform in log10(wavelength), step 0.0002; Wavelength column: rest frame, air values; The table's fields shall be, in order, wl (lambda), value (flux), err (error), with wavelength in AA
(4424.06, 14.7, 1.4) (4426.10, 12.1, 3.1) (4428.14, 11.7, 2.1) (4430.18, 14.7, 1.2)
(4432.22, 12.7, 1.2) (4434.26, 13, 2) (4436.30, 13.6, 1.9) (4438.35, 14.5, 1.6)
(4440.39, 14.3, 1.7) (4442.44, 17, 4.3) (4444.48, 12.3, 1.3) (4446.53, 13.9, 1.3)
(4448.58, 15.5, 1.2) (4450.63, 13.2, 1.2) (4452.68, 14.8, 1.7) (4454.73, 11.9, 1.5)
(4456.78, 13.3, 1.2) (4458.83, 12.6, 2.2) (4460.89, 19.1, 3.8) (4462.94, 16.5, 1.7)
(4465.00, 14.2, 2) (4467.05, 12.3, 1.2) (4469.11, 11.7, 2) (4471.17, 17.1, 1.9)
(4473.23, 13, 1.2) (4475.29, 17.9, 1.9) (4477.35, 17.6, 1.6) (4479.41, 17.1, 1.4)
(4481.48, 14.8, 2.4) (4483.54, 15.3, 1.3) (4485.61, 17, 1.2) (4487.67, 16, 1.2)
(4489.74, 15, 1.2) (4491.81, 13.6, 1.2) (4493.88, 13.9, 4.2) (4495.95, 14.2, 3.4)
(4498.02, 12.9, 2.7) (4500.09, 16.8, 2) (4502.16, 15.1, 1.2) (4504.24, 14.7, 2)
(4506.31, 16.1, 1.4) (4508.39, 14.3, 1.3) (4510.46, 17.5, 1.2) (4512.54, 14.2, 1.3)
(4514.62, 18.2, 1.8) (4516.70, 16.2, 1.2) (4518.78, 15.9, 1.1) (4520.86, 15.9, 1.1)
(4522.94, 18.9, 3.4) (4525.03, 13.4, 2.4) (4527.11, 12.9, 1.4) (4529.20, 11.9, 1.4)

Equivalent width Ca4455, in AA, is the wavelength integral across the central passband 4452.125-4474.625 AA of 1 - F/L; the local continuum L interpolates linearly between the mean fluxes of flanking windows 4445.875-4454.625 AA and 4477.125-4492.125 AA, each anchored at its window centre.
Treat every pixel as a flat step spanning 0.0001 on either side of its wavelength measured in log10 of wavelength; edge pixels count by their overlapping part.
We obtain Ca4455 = 0.7 AA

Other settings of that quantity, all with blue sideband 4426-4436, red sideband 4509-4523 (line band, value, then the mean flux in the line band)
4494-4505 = 0.8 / 14.7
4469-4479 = -0.8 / 15.9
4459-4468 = -0.6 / 15.3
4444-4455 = 0.0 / 13.8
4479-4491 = -0.5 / 15.8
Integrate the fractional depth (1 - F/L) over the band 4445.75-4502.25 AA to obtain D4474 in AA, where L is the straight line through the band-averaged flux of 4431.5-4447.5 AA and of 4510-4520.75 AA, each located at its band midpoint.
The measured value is 0.5 AA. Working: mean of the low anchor 13.9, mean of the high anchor 16.3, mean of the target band 14.9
